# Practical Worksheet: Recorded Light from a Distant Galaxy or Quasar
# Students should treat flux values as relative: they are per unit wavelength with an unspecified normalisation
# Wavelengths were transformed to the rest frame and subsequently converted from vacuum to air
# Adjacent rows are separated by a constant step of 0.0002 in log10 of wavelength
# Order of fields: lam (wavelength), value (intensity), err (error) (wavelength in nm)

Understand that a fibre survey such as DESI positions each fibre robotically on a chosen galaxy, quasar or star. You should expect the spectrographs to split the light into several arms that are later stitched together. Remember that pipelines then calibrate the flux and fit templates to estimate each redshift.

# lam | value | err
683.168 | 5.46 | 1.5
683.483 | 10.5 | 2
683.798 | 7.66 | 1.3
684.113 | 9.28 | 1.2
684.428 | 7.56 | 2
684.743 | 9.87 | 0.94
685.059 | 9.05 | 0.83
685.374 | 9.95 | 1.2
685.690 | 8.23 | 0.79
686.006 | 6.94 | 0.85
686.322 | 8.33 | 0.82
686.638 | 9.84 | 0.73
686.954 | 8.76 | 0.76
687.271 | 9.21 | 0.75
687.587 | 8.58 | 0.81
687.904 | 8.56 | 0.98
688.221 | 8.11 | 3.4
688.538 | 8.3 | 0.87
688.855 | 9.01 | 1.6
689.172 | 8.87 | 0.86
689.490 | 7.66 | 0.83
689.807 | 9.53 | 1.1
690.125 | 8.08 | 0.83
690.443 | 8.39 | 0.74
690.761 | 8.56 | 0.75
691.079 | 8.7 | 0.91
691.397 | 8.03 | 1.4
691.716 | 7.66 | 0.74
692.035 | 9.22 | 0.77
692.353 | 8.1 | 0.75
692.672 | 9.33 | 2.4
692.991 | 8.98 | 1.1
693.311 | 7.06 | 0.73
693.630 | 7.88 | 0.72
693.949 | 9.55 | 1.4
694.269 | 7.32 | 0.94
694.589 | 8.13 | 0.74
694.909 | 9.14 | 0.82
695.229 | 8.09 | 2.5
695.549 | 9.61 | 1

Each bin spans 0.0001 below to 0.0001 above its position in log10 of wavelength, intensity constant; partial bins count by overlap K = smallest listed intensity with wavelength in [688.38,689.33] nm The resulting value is 8.3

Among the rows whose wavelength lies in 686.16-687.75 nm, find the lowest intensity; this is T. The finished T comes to 8.33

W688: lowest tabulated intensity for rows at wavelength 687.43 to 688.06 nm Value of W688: 8.56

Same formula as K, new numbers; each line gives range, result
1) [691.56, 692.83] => 7.66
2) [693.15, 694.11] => 7.06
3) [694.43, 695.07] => 8.13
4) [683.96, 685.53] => 7.56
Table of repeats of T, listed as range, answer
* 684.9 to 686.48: 6.94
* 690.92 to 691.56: 8.03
